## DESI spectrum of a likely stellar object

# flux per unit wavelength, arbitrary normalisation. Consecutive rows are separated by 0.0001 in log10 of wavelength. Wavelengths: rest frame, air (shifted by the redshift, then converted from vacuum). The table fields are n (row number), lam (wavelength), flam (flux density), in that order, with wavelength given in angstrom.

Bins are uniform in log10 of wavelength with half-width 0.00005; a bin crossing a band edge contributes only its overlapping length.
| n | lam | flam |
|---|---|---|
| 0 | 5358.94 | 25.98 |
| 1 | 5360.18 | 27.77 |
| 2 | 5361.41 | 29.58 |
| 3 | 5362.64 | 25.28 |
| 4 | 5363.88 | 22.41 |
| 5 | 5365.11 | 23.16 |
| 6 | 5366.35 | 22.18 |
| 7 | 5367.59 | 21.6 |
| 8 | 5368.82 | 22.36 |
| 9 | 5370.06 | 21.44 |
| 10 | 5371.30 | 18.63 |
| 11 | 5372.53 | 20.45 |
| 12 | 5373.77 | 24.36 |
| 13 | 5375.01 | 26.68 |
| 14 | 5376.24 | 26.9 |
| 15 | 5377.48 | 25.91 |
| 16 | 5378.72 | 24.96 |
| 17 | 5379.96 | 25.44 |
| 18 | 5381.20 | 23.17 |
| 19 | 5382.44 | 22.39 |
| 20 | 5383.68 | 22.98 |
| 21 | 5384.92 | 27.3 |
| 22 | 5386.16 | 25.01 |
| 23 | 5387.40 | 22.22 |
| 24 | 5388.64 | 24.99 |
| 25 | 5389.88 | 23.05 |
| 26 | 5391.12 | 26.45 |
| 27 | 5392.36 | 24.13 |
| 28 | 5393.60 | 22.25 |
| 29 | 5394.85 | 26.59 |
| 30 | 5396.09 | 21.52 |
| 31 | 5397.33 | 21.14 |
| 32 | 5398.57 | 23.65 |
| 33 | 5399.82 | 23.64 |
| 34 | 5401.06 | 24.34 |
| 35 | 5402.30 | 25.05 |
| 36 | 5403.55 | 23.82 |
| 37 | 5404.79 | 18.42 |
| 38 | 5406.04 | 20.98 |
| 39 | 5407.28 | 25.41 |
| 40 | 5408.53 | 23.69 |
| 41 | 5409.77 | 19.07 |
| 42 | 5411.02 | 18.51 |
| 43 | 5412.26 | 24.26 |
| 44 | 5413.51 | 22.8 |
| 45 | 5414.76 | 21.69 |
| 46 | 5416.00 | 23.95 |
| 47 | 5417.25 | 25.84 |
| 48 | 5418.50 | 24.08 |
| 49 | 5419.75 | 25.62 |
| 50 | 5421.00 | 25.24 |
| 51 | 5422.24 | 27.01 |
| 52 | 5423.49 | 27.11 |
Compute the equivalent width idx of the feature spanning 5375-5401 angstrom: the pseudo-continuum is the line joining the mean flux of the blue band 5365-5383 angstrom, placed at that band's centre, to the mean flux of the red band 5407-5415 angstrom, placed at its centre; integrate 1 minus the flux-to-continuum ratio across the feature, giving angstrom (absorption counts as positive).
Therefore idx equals -1.6 angstrom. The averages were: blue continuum 23.3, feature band 24.3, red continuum 22.1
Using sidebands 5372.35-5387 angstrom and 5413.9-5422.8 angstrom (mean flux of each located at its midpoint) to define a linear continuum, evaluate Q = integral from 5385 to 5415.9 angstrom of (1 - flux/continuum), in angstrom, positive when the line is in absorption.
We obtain 2.0 angstrom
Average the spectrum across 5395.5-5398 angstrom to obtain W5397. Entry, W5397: 21.4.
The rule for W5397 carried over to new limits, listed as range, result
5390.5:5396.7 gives 24.2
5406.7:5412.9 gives 22.2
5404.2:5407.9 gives 21.6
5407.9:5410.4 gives 21.4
